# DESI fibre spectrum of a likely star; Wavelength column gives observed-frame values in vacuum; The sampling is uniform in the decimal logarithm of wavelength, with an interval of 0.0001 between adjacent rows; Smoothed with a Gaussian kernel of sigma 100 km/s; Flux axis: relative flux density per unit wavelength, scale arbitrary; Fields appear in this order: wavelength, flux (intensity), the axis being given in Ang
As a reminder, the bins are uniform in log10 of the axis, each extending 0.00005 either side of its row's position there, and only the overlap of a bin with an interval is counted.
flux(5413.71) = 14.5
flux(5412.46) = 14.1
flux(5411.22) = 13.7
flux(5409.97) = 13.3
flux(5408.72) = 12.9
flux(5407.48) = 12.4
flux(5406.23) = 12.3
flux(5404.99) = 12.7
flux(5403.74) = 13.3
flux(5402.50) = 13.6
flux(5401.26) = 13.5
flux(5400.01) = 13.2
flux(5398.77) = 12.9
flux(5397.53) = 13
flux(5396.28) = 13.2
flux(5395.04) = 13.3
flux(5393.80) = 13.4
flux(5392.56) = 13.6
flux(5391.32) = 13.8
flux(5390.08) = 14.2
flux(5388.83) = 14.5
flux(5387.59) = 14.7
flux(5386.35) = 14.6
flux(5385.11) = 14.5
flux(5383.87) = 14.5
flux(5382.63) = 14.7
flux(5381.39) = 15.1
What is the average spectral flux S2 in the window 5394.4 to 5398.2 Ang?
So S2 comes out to 13.2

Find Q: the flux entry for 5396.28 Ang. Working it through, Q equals 13.2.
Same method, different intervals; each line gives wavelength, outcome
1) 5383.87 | 14.5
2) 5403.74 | 13.3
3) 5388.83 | 14.5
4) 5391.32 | 13.8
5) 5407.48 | 12.4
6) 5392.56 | 13.6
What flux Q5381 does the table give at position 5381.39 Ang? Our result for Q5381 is 15.1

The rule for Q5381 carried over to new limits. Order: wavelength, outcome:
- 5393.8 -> 13.4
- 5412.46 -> 14.1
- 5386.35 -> 14.6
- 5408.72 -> 12.9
